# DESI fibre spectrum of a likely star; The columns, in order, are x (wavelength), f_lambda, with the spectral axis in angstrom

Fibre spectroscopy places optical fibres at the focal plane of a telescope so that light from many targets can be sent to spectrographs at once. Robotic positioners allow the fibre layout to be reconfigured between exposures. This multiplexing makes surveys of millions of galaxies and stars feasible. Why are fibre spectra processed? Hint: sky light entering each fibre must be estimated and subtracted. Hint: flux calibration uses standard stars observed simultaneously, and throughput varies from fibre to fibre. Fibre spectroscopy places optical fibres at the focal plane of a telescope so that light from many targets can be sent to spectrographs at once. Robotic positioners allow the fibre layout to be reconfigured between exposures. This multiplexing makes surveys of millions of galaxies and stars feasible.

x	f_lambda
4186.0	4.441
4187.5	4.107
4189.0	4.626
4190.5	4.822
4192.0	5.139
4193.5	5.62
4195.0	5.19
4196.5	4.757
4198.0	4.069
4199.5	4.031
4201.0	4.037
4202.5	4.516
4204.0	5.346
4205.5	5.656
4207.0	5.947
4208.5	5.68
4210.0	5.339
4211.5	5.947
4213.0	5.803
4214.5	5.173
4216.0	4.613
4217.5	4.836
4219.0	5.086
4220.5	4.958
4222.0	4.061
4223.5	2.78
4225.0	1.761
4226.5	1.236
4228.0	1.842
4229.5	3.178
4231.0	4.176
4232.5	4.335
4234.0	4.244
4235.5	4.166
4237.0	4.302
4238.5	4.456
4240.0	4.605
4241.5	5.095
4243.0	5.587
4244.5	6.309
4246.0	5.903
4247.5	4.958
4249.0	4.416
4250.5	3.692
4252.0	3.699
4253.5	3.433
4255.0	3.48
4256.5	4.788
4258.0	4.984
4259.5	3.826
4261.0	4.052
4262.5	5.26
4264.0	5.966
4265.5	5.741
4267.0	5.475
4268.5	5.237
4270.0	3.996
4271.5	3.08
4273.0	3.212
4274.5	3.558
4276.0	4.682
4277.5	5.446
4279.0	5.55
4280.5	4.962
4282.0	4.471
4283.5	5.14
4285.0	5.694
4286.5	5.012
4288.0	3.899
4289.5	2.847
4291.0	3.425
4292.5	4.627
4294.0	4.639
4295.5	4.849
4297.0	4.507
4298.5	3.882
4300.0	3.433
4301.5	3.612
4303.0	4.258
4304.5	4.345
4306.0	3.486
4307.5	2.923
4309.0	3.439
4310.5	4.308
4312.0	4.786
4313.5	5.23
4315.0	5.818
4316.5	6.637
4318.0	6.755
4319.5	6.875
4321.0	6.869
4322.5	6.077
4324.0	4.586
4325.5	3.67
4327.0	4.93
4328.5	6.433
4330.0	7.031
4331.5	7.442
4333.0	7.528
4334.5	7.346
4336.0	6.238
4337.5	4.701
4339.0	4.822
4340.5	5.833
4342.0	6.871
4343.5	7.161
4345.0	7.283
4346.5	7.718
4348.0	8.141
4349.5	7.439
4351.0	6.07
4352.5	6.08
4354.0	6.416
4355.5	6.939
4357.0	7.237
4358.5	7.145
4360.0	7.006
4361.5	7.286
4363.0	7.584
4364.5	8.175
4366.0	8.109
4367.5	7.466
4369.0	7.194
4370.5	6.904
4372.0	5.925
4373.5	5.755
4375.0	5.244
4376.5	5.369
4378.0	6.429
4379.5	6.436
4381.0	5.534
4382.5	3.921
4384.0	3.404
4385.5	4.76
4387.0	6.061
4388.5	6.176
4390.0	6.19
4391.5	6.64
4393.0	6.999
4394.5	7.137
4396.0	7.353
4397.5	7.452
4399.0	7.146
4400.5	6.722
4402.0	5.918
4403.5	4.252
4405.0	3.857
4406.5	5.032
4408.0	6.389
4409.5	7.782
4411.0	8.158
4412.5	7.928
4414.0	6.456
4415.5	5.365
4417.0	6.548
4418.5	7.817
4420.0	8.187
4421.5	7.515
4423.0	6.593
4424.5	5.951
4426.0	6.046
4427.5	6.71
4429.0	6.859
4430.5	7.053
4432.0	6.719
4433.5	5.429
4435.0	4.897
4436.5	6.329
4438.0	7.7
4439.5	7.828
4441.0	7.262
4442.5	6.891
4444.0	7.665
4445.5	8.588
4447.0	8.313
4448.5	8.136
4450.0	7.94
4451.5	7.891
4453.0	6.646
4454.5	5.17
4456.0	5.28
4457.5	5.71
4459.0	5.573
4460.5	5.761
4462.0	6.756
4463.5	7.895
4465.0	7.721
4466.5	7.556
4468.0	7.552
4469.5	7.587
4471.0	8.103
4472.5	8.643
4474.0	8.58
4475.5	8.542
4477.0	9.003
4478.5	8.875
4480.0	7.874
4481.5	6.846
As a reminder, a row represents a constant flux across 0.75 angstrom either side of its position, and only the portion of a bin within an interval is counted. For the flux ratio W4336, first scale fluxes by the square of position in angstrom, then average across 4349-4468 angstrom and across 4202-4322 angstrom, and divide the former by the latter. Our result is 1.5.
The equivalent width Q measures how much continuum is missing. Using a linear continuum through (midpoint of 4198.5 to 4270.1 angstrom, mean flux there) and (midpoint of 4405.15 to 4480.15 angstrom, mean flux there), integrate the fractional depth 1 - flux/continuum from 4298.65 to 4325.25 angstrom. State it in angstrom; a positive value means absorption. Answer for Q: 3.15 angstrom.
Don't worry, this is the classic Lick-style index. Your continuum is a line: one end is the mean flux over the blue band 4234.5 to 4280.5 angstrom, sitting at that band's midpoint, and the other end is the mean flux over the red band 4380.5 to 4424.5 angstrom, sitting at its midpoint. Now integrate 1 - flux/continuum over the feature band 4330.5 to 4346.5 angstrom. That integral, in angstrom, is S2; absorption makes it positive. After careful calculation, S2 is -2.9 angstrom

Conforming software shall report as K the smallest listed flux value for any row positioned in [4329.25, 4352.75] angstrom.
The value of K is 4.701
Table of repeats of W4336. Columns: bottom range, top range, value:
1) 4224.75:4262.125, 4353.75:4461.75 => 1.71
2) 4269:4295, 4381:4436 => 1.53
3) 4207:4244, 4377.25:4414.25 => 1.53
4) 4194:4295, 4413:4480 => 1.74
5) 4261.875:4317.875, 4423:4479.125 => 1.69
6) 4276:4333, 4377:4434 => 1.34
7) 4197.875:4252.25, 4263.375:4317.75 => 1.04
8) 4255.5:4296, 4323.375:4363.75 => 1.47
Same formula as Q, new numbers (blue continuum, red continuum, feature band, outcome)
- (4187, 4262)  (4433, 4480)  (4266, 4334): 7.0 angstrom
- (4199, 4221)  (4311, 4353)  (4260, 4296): 7.3 angstrom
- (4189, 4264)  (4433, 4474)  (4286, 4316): 6.7 angstrom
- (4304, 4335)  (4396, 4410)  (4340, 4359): -4.0 angstrom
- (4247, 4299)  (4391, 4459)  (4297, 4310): 3.1 angstrom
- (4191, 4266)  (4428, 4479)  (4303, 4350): -0.9 angstrom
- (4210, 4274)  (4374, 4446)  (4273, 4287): 0.0 angstrom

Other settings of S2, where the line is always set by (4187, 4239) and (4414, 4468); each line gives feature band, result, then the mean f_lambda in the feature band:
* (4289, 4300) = 2.5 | 4.09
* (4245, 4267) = 1.2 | 4.64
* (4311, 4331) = -0.8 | 5.82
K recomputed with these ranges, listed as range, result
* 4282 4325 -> 2.847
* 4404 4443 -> 3.857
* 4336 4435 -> 3.404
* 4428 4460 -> 4.897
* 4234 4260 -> 3.433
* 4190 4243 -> 1.236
